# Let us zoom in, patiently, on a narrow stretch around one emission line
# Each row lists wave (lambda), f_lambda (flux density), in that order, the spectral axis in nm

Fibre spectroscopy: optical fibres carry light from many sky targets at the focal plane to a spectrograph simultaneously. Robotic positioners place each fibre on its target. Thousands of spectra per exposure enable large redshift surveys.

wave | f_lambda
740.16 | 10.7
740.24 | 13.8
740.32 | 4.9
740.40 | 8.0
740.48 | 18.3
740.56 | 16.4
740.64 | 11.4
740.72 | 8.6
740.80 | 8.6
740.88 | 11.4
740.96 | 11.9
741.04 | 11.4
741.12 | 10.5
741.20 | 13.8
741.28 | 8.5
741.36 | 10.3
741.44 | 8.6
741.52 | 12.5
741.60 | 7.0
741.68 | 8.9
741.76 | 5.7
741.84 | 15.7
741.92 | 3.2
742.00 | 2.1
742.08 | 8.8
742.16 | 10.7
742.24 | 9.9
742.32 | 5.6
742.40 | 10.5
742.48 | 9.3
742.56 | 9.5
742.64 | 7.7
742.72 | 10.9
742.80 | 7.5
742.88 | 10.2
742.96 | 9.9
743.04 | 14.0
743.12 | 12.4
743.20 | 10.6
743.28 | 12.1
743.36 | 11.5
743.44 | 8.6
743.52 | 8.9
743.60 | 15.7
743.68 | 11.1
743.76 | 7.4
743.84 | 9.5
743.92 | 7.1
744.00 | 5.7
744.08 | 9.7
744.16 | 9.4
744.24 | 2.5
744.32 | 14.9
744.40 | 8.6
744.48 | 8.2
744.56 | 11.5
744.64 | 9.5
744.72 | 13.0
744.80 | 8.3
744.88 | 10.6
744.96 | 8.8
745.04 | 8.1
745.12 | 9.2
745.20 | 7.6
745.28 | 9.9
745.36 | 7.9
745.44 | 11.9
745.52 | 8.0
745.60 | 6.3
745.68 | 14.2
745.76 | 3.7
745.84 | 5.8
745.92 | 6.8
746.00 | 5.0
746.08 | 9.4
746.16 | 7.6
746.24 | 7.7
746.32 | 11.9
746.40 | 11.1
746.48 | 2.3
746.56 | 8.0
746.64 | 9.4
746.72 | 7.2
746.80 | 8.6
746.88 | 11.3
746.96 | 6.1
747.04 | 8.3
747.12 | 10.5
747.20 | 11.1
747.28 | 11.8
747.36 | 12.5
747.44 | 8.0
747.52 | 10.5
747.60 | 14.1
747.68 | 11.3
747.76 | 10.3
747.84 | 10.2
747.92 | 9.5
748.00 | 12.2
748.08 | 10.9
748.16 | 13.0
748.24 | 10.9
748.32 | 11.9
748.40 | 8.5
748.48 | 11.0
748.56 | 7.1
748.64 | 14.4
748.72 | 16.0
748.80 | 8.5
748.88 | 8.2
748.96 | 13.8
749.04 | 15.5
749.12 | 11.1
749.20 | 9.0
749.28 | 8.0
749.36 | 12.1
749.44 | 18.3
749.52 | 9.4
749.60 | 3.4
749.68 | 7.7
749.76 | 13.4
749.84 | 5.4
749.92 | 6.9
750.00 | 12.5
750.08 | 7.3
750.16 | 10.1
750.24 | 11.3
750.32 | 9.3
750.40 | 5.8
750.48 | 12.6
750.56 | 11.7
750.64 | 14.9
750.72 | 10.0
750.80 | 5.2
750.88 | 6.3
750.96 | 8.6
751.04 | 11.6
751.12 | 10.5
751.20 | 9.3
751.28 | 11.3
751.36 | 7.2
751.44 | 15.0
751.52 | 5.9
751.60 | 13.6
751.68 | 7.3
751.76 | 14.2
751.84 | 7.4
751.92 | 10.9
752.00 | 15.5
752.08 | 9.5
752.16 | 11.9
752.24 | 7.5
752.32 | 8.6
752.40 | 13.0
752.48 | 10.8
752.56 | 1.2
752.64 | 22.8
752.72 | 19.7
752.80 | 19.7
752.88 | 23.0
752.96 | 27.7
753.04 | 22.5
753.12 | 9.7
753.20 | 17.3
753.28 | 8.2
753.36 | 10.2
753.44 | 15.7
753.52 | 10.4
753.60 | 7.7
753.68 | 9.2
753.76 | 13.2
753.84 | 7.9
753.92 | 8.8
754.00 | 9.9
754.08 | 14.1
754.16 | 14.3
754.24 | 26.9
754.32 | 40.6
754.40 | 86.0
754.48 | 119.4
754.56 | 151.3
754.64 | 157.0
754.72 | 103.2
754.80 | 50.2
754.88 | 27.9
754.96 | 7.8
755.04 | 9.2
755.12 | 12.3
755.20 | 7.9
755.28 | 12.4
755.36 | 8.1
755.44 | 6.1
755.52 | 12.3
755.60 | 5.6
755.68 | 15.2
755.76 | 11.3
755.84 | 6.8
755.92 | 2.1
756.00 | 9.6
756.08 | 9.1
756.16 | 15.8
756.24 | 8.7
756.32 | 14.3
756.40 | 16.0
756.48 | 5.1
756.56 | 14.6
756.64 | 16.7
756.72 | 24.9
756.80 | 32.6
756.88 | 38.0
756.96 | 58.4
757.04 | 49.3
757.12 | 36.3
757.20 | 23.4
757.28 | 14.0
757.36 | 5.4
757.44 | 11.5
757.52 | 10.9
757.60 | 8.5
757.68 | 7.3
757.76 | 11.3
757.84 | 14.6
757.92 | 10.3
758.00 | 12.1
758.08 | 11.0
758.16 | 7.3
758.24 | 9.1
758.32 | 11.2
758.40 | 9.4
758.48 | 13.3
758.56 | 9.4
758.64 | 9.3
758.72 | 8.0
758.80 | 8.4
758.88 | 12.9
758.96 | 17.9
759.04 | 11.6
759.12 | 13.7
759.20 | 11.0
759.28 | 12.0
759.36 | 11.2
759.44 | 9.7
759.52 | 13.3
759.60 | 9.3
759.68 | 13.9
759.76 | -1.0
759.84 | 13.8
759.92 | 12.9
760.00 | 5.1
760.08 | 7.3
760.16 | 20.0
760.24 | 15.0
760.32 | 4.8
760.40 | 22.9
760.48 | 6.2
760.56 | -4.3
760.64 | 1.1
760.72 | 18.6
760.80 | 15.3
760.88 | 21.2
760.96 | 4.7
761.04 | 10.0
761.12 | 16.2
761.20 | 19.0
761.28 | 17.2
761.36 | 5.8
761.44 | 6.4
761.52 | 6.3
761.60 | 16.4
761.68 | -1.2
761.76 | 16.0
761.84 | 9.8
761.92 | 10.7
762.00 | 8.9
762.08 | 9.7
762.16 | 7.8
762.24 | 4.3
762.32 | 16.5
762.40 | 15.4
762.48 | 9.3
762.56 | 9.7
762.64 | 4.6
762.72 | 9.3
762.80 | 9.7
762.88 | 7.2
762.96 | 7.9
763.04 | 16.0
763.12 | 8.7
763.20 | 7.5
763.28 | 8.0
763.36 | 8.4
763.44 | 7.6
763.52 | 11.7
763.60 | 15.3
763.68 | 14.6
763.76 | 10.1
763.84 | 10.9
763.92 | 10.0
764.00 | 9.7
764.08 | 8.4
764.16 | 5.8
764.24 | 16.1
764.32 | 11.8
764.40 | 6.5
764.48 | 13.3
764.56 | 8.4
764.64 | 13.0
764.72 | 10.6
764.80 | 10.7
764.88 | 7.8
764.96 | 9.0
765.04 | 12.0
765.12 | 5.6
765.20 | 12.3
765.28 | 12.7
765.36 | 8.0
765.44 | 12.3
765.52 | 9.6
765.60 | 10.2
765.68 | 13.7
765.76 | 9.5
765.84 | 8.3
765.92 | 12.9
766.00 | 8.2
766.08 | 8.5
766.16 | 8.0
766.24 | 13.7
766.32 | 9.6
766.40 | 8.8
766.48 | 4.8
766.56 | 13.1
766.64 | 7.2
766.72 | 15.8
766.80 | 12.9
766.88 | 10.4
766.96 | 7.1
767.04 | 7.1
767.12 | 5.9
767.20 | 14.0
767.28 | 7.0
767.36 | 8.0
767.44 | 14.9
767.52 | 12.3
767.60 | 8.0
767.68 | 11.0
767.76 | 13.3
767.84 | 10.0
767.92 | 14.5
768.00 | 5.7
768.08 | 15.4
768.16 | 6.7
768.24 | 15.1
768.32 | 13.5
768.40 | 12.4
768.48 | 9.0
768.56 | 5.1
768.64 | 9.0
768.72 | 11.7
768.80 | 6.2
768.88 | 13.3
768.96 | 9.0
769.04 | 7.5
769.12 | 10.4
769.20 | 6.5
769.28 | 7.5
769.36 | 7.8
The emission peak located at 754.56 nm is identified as H-alpha 6563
